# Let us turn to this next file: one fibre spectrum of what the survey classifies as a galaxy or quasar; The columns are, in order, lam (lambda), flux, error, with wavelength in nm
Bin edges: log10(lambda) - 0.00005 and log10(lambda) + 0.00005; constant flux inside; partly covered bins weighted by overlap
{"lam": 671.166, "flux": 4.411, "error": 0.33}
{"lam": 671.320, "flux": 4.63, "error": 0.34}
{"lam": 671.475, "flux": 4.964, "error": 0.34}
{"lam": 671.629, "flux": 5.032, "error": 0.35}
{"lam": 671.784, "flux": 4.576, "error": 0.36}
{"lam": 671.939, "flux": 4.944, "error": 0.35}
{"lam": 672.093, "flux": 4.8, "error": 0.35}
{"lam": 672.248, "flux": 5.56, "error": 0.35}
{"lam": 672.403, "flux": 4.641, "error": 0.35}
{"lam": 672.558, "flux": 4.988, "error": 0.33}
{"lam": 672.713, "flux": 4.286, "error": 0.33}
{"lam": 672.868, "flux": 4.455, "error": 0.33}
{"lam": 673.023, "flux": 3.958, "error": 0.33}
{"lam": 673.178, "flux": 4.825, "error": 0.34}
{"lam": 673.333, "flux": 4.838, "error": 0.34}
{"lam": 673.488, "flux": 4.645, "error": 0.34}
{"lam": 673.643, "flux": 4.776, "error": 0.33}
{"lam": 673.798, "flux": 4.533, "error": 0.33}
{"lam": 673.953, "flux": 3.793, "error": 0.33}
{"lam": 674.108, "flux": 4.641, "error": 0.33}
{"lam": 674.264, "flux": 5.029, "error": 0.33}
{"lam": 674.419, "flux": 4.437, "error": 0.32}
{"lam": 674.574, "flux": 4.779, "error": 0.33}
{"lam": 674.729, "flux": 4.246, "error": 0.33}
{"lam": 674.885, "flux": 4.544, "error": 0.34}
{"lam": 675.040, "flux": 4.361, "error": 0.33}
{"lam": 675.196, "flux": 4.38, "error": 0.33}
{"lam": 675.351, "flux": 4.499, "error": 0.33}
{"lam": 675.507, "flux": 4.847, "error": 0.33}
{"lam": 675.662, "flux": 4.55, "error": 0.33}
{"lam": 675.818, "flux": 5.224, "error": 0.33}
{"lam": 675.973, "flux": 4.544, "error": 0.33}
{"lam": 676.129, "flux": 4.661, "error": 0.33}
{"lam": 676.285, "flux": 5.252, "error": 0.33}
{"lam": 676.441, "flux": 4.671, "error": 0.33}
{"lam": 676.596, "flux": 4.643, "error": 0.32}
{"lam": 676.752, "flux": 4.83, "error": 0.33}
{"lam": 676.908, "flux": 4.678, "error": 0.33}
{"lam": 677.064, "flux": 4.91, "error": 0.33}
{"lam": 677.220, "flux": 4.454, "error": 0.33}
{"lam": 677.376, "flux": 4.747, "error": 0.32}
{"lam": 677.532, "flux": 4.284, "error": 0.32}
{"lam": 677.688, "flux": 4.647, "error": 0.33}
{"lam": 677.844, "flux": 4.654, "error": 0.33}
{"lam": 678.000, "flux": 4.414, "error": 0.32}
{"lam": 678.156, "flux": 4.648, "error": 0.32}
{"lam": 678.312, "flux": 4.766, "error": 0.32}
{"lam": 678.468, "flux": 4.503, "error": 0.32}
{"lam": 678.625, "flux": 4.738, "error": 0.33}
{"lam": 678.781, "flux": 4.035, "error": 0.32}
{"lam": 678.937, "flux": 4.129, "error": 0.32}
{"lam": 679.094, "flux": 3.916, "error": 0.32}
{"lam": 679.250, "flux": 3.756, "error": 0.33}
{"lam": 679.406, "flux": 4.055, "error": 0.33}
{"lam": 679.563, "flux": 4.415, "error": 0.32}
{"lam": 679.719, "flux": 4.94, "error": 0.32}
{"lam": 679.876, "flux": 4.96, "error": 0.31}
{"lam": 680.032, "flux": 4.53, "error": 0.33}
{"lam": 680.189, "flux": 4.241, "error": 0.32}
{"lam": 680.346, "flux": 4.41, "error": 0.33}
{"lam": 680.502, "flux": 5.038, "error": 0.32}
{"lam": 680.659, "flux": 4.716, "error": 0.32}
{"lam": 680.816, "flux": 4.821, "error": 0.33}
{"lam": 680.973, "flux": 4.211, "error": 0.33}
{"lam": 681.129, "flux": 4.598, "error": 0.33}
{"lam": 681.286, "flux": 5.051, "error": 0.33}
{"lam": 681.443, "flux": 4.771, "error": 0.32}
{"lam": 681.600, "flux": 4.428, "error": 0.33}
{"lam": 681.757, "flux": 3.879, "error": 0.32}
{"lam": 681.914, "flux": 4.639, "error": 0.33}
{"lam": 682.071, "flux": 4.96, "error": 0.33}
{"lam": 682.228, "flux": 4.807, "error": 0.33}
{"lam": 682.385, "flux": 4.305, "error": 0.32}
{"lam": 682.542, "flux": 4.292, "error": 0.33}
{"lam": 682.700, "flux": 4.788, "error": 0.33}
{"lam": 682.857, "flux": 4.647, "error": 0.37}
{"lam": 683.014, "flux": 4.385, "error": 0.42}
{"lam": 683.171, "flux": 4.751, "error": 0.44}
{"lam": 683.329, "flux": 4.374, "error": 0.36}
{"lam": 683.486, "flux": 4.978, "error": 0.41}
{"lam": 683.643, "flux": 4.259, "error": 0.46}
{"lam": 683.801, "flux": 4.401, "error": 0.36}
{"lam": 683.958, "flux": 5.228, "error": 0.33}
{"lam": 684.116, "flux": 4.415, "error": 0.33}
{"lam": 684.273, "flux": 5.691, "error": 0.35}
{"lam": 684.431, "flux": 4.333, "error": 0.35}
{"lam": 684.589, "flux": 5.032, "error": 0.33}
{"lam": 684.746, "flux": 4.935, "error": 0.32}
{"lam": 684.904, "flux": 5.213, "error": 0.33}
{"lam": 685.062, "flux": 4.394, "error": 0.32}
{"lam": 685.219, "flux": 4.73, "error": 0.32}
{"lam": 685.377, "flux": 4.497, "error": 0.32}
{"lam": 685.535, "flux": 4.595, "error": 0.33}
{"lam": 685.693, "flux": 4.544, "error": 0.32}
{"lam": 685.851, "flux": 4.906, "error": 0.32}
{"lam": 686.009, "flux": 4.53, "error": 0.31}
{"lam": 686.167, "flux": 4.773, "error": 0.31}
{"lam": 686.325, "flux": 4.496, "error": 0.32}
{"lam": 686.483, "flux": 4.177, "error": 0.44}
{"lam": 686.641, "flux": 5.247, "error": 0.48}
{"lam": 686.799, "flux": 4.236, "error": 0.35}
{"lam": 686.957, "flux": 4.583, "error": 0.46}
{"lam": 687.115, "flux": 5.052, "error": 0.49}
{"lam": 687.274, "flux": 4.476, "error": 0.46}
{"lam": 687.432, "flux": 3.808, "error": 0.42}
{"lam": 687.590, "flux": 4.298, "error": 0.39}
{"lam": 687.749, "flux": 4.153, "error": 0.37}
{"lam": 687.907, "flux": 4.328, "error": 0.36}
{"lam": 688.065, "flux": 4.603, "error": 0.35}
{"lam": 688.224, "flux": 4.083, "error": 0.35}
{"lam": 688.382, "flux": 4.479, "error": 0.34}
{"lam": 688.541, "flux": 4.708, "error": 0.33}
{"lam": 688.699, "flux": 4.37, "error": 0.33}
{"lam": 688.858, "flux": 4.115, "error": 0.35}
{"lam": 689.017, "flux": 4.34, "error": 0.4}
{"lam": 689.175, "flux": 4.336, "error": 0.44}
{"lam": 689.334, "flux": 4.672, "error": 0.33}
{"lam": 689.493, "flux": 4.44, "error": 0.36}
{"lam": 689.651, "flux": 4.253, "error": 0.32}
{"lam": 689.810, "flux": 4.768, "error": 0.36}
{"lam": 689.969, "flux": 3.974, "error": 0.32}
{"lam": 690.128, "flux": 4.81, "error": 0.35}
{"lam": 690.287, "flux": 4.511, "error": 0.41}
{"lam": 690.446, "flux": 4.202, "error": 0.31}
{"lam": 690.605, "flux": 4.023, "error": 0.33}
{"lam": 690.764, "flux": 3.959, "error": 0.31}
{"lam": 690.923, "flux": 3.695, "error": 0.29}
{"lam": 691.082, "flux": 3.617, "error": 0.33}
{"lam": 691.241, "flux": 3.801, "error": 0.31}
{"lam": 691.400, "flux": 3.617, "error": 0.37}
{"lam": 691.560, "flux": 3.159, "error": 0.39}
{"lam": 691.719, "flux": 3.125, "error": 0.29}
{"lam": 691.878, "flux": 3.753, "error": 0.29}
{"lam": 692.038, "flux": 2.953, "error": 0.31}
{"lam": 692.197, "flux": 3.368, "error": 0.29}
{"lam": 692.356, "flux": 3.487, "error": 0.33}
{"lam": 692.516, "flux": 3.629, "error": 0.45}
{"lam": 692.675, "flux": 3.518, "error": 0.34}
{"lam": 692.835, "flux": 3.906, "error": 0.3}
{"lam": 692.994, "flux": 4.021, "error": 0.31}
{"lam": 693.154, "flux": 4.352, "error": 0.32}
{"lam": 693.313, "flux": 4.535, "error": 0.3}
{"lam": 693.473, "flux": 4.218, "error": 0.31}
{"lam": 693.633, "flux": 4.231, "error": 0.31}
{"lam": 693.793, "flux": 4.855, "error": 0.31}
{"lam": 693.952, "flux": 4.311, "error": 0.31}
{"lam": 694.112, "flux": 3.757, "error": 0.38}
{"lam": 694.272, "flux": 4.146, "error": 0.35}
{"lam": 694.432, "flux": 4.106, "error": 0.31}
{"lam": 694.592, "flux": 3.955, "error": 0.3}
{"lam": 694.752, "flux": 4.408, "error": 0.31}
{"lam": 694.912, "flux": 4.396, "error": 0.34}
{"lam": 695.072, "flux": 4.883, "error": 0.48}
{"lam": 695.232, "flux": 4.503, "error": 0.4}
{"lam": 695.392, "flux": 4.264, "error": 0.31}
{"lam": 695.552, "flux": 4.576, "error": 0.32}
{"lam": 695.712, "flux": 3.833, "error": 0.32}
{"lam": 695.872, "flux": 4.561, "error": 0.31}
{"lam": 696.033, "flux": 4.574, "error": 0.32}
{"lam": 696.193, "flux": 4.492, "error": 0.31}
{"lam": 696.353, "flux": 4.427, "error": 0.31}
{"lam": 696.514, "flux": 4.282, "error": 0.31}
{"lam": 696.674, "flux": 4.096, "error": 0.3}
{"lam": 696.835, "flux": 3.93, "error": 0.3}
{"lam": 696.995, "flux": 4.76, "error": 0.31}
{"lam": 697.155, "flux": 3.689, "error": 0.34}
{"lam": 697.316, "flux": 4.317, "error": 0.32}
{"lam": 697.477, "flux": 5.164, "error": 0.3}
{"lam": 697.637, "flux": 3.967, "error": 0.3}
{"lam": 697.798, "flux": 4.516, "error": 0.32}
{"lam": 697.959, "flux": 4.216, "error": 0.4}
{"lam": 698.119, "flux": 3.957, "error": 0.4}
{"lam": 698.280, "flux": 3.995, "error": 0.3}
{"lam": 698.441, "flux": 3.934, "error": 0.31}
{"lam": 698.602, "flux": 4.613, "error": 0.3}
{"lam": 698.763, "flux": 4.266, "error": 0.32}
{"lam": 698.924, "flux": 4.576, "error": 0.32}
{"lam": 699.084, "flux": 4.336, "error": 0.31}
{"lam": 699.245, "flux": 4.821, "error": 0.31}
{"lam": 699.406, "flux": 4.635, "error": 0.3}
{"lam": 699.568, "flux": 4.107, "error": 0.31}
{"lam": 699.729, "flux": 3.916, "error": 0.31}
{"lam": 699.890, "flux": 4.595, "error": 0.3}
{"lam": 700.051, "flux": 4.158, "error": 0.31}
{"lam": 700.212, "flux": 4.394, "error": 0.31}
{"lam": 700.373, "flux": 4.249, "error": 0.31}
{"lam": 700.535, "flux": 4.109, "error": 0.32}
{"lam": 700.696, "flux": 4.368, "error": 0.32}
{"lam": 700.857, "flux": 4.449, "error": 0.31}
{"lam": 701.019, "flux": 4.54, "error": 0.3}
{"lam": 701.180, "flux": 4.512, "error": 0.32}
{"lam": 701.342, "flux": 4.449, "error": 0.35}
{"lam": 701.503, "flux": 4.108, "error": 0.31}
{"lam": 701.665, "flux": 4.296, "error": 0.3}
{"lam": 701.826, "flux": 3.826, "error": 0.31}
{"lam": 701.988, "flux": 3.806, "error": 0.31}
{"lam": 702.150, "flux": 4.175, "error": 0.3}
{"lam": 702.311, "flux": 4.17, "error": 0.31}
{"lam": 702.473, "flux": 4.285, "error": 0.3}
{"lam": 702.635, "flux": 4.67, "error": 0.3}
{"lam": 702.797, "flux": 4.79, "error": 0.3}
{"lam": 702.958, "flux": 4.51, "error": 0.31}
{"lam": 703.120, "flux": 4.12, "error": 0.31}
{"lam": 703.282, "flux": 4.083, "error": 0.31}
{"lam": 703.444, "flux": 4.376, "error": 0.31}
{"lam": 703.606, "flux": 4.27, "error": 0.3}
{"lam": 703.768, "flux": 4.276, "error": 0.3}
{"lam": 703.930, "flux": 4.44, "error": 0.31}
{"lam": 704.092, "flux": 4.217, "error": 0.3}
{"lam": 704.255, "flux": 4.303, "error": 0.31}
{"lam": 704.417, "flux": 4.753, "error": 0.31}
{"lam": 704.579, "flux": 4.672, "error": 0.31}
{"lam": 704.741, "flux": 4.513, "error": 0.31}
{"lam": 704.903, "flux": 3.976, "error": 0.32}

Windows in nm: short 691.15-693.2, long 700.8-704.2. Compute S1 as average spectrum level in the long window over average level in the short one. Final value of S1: 1.2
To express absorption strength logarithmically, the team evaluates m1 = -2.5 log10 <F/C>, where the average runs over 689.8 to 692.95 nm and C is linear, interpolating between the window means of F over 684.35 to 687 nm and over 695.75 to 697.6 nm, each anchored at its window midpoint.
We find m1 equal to 0.19 mag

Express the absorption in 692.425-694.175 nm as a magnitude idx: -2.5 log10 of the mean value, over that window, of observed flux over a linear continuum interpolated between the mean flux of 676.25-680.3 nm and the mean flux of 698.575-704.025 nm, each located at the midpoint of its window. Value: 0.07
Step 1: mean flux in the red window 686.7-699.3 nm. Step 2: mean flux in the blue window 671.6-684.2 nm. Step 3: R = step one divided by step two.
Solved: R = 0.91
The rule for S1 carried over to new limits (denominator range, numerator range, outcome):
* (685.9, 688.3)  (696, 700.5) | 0.97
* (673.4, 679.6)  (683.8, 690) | 1.00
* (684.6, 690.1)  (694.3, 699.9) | 0.96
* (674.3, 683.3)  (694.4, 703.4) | 0.95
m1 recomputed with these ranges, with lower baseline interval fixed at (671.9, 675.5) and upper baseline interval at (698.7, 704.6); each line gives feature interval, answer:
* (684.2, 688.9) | -0.02 mag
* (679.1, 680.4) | 0.04 mag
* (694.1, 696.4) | 0.01 mag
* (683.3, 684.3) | -0.05 mag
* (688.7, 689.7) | 0.02 mag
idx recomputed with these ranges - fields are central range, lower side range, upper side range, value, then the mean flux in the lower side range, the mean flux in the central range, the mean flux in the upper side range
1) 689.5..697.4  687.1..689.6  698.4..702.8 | 0.07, 4.37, 4.1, 4.32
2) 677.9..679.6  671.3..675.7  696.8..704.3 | 0.07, 4.64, 4.31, 4.31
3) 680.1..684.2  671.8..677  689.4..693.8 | -0.06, 4.66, 4.59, 3.94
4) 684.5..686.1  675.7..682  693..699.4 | -0.06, 4.57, 4.73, 4.33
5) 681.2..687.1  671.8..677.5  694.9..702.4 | -0.03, 4.66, 4.66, 4.31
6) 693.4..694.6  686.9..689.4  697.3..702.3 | 0.03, 4.4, 4.21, 4.3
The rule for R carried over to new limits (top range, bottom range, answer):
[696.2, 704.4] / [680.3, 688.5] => 0.94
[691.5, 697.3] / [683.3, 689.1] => 0.89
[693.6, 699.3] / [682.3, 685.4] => 0.92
